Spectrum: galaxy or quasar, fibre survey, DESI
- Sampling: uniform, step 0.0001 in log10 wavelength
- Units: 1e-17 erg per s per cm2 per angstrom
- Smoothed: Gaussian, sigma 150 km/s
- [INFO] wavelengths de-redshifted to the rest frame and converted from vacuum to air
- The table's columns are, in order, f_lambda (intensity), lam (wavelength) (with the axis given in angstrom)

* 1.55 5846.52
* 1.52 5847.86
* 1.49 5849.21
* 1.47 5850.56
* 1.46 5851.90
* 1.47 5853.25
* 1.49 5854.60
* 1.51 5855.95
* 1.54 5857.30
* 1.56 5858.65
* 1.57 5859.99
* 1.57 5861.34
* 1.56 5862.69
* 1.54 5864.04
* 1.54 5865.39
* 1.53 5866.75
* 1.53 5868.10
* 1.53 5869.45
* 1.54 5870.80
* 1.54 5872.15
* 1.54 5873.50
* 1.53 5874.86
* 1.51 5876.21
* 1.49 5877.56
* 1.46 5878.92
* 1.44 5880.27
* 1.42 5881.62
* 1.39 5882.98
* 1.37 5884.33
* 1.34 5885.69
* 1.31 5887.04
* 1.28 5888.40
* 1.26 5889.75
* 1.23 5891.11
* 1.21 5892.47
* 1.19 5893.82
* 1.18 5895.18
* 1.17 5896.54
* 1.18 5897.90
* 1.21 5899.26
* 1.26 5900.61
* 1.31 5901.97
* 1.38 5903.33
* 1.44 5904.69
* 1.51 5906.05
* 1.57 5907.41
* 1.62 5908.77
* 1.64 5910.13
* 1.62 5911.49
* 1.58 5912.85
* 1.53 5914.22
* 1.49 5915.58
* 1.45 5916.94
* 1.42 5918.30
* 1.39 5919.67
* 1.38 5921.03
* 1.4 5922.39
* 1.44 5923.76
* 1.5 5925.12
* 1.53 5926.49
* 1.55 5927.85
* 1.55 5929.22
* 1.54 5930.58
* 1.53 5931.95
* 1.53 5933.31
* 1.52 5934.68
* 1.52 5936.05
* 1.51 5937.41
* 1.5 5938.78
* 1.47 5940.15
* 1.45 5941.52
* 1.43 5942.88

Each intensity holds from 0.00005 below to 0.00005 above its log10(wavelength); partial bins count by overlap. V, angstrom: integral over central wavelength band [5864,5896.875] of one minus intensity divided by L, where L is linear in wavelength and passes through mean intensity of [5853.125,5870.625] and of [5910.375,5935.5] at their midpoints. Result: 2.6 angstrom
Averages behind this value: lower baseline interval 1.54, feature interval 1.4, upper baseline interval 1.5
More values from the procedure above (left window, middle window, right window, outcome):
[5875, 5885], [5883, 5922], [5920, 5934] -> 2.5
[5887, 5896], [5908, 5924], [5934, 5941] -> -1.5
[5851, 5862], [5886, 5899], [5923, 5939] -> 2.5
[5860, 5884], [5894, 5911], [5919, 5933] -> 1.4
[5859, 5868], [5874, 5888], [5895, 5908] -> 0.2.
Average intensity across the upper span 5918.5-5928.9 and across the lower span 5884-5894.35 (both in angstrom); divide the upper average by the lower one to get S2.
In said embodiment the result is 1.1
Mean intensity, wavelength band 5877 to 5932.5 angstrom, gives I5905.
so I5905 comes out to 1.41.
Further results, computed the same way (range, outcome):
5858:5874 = 1.55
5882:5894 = 1.29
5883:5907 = 1.29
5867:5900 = 1.37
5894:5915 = 1.41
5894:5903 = 1.22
